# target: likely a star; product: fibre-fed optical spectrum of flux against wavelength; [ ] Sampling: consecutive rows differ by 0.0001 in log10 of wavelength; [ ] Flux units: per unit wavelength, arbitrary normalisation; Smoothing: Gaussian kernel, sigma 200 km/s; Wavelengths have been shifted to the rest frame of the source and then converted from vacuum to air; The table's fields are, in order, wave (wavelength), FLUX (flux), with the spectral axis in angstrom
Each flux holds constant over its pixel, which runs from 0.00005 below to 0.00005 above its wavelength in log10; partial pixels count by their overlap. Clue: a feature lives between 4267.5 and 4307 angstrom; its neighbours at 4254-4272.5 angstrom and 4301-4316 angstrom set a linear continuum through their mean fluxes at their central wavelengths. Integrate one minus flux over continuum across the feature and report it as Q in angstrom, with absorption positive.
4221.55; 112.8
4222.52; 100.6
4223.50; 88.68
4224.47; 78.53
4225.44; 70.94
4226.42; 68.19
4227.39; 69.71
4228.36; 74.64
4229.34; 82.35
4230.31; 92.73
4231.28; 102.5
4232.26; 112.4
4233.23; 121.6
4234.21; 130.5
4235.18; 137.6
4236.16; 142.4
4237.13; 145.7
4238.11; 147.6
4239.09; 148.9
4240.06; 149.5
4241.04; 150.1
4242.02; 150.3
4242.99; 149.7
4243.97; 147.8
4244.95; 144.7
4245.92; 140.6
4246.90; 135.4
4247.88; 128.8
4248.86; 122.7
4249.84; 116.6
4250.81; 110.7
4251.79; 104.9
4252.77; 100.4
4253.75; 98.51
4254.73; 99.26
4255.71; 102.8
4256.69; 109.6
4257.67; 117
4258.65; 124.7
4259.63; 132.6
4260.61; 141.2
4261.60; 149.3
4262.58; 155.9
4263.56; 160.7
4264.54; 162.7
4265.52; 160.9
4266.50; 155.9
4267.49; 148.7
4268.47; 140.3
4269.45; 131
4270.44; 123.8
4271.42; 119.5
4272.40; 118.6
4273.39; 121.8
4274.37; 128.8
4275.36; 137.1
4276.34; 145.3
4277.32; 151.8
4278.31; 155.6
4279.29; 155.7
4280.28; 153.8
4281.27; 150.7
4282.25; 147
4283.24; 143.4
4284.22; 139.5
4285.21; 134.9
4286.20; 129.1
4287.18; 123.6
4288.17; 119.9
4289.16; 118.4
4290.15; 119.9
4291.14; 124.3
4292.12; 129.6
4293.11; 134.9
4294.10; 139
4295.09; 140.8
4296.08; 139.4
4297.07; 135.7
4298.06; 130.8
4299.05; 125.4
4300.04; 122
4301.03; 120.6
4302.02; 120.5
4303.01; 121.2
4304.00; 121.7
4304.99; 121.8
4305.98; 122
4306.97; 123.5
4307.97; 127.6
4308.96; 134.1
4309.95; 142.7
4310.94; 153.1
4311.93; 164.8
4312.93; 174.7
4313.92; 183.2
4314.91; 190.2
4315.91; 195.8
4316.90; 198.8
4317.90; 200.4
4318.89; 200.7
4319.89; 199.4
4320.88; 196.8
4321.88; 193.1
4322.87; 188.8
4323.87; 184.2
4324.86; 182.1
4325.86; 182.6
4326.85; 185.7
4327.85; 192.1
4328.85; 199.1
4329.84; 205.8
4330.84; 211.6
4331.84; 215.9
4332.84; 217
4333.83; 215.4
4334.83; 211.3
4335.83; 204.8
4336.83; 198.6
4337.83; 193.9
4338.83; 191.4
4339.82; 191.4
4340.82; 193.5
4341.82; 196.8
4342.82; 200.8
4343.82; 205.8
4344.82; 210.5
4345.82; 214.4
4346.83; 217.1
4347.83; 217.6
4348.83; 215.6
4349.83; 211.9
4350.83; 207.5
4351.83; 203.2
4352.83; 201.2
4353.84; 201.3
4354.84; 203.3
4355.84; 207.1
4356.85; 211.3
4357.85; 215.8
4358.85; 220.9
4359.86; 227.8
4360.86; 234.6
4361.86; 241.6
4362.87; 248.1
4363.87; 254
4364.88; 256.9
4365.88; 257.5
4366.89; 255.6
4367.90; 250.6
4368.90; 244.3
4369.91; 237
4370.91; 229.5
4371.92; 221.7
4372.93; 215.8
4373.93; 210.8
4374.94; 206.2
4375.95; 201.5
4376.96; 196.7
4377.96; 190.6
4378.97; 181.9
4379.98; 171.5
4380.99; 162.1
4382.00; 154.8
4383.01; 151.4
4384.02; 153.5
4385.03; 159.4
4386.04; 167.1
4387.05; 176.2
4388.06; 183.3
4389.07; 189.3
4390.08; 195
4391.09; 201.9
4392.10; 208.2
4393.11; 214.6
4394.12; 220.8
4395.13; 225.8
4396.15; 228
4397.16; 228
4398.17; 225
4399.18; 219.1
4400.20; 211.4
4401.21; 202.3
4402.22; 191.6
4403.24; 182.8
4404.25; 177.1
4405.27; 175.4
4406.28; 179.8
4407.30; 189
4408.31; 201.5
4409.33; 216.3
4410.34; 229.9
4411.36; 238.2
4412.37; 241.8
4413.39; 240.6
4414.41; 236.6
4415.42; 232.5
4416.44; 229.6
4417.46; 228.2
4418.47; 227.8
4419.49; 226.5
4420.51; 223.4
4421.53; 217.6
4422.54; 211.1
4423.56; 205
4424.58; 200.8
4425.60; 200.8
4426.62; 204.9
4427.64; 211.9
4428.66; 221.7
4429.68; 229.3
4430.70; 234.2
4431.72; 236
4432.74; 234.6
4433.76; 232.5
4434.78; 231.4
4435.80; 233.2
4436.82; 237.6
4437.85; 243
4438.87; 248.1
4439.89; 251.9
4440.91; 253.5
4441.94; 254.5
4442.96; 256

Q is 2.0 angstrom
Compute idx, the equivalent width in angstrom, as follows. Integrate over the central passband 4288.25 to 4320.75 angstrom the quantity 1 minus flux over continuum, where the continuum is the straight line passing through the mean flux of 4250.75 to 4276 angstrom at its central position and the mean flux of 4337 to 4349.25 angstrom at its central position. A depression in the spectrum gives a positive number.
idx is 4.3 angstrom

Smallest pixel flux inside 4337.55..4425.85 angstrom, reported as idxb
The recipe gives 151.4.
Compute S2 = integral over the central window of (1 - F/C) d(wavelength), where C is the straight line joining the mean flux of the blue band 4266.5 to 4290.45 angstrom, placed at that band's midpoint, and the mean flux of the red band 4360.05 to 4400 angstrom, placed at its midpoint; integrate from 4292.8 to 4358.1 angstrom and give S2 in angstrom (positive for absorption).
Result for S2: -3.4 angstrom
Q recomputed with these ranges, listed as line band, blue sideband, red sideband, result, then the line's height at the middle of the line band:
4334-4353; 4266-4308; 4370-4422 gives -3.9 angstrom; 170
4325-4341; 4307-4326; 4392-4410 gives -1.5 angstrom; 183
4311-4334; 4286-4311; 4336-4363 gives -3.8 angstrom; 167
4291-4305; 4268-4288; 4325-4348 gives 2.7 angstrom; 160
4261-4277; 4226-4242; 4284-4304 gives -2.2 angstrom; 124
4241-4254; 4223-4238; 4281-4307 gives -2.3 angstrom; 110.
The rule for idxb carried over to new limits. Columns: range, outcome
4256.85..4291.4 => 117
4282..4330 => 118.4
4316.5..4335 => 182.1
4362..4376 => 201.5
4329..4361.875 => 191.4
